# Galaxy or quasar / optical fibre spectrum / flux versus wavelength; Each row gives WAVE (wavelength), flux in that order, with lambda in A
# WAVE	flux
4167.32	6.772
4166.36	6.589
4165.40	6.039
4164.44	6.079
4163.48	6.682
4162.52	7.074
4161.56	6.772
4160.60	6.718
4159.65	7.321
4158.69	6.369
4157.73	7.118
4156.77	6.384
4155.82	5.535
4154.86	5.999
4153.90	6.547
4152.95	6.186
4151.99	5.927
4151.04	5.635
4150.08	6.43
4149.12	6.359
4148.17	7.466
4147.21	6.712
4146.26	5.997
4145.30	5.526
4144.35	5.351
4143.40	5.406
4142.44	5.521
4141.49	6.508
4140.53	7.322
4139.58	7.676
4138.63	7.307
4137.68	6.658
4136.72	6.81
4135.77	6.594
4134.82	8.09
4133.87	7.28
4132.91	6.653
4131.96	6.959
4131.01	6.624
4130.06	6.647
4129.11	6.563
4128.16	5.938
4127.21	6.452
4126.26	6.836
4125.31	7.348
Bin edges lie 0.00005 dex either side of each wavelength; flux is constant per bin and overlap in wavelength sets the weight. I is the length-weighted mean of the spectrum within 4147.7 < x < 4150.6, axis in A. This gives 6.73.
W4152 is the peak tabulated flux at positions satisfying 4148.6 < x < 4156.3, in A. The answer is 6.547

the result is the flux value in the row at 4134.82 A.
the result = 8.09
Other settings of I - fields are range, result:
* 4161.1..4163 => 6.92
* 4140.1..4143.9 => 6.16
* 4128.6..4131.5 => 6.61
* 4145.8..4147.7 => 6.36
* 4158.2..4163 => 6.85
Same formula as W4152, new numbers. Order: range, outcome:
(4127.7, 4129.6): 6.563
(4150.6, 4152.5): 5.927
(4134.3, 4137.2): 8.09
